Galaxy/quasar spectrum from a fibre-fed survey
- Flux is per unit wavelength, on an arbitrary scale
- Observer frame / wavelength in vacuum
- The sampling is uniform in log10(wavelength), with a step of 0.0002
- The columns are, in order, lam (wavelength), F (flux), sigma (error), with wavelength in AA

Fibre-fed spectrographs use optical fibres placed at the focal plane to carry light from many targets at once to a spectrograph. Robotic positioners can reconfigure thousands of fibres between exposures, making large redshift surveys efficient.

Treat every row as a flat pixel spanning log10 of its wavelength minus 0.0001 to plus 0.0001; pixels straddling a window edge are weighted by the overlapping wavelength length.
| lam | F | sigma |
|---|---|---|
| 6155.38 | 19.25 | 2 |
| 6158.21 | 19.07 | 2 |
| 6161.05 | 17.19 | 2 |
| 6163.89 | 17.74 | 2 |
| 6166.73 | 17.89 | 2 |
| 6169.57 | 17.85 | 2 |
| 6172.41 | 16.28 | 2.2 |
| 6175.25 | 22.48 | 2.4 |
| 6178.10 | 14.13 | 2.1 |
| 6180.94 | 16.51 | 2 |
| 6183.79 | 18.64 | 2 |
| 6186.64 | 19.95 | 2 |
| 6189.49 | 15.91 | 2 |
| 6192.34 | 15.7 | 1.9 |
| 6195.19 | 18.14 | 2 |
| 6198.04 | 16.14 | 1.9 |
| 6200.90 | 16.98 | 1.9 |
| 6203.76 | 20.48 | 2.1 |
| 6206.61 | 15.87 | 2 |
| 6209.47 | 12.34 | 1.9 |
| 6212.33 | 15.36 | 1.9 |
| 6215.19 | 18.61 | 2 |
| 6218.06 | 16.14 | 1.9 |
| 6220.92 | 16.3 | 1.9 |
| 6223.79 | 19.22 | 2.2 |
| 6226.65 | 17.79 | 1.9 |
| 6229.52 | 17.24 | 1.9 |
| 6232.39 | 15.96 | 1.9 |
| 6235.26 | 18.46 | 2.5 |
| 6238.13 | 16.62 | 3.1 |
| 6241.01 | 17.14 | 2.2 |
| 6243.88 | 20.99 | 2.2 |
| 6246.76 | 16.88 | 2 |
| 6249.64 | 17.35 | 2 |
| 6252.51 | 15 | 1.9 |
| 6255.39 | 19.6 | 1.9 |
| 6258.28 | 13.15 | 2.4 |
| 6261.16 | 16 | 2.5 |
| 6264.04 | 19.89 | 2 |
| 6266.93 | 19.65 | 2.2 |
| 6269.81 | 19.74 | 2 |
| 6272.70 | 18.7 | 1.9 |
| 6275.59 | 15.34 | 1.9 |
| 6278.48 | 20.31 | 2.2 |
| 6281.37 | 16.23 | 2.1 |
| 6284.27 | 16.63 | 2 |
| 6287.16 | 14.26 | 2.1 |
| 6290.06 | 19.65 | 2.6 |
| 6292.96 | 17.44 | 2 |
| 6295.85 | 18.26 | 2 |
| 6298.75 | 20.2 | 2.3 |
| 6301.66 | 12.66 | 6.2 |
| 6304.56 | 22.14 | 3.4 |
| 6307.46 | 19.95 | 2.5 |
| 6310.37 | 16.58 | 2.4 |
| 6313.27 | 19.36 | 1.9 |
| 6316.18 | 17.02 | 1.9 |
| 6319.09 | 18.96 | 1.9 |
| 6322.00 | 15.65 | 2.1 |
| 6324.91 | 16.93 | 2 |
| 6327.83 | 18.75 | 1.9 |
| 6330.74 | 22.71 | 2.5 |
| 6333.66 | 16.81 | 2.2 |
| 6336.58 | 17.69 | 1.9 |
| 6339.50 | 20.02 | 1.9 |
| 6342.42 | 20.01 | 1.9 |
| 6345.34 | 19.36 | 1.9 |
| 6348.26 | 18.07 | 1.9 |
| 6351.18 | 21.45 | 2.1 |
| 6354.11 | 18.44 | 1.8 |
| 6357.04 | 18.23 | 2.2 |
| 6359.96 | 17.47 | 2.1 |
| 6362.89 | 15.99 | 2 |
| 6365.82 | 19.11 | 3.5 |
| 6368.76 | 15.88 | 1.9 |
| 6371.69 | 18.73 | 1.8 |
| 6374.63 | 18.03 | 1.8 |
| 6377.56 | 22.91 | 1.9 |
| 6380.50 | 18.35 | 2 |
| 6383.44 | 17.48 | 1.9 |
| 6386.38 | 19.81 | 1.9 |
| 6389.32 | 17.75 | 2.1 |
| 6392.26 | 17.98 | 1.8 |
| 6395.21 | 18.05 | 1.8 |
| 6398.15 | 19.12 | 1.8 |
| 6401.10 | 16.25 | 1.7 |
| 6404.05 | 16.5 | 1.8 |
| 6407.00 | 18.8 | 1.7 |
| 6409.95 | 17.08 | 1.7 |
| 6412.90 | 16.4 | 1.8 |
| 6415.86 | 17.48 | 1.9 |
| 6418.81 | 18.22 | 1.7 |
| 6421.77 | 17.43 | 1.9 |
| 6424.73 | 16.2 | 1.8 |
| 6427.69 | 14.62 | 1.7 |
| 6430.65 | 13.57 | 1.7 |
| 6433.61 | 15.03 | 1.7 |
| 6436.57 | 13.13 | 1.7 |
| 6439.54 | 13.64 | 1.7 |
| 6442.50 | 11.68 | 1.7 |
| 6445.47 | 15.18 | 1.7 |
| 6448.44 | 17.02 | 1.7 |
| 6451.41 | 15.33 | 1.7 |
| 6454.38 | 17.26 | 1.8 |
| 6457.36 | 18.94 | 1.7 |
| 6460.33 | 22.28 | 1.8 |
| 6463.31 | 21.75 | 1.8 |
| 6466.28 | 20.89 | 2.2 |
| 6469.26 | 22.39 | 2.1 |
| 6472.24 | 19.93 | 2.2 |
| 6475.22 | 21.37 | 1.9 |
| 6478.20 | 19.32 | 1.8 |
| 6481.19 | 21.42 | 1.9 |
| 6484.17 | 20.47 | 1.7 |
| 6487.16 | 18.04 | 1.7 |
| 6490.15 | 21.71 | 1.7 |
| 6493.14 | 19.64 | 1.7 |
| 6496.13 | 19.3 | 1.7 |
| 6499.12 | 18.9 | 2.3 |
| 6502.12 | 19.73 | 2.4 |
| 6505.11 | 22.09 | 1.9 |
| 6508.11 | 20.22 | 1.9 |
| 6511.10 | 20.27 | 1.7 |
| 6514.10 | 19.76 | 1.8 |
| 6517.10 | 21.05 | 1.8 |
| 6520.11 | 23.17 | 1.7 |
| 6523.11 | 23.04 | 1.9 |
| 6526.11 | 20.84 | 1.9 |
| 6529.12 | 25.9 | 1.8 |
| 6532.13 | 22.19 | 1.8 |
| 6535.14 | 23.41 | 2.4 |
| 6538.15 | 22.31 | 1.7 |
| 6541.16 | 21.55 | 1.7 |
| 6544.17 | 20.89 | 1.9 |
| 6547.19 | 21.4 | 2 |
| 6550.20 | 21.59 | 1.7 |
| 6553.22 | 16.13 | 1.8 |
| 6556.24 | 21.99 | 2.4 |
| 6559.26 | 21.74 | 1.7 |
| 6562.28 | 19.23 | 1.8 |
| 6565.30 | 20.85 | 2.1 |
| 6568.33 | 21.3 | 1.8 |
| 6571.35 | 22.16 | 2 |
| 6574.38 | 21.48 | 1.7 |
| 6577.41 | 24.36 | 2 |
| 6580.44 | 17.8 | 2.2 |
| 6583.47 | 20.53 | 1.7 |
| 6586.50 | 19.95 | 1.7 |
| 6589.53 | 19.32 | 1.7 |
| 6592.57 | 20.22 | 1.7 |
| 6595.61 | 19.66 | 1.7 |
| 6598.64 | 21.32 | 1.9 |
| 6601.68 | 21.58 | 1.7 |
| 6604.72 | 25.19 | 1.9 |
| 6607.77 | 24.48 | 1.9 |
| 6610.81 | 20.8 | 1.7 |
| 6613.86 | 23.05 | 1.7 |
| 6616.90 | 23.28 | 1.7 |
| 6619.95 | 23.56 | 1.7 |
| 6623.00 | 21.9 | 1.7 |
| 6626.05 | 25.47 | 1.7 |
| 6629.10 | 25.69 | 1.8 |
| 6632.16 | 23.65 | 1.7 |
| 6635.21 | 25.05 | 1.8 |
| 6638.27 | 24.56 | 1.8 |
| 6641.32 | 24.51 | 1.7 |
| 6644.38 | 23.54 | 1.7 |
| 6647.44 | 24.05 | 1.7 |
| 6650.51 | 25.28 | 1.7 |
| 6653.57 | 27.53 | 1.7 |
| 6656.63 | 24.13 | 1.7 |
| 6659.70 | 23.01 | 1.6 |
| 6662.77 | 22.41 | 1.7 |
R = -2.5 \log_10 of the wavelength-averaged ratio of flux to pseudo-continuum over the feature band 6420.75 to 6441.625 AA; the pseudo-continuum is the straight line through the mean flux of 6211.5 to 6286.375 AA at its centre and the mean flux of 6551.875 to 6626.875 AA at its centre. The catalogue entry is 0.32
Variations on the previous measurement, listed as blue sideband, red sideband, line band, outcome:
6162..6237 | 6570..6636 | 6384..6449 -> 0.210 mag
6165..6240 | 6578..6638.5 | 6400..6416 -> 0.161 mag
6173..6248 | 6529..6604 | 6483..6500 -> 0.034 mag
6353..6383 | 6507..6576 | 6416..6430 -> 0.167 mag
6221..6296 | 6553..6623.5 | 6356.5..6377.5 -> 0.051 mag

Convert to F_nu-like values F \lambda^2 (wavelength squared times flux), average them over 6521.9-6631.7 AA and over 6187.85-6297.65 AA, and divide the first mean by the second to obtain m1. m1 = 1.40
